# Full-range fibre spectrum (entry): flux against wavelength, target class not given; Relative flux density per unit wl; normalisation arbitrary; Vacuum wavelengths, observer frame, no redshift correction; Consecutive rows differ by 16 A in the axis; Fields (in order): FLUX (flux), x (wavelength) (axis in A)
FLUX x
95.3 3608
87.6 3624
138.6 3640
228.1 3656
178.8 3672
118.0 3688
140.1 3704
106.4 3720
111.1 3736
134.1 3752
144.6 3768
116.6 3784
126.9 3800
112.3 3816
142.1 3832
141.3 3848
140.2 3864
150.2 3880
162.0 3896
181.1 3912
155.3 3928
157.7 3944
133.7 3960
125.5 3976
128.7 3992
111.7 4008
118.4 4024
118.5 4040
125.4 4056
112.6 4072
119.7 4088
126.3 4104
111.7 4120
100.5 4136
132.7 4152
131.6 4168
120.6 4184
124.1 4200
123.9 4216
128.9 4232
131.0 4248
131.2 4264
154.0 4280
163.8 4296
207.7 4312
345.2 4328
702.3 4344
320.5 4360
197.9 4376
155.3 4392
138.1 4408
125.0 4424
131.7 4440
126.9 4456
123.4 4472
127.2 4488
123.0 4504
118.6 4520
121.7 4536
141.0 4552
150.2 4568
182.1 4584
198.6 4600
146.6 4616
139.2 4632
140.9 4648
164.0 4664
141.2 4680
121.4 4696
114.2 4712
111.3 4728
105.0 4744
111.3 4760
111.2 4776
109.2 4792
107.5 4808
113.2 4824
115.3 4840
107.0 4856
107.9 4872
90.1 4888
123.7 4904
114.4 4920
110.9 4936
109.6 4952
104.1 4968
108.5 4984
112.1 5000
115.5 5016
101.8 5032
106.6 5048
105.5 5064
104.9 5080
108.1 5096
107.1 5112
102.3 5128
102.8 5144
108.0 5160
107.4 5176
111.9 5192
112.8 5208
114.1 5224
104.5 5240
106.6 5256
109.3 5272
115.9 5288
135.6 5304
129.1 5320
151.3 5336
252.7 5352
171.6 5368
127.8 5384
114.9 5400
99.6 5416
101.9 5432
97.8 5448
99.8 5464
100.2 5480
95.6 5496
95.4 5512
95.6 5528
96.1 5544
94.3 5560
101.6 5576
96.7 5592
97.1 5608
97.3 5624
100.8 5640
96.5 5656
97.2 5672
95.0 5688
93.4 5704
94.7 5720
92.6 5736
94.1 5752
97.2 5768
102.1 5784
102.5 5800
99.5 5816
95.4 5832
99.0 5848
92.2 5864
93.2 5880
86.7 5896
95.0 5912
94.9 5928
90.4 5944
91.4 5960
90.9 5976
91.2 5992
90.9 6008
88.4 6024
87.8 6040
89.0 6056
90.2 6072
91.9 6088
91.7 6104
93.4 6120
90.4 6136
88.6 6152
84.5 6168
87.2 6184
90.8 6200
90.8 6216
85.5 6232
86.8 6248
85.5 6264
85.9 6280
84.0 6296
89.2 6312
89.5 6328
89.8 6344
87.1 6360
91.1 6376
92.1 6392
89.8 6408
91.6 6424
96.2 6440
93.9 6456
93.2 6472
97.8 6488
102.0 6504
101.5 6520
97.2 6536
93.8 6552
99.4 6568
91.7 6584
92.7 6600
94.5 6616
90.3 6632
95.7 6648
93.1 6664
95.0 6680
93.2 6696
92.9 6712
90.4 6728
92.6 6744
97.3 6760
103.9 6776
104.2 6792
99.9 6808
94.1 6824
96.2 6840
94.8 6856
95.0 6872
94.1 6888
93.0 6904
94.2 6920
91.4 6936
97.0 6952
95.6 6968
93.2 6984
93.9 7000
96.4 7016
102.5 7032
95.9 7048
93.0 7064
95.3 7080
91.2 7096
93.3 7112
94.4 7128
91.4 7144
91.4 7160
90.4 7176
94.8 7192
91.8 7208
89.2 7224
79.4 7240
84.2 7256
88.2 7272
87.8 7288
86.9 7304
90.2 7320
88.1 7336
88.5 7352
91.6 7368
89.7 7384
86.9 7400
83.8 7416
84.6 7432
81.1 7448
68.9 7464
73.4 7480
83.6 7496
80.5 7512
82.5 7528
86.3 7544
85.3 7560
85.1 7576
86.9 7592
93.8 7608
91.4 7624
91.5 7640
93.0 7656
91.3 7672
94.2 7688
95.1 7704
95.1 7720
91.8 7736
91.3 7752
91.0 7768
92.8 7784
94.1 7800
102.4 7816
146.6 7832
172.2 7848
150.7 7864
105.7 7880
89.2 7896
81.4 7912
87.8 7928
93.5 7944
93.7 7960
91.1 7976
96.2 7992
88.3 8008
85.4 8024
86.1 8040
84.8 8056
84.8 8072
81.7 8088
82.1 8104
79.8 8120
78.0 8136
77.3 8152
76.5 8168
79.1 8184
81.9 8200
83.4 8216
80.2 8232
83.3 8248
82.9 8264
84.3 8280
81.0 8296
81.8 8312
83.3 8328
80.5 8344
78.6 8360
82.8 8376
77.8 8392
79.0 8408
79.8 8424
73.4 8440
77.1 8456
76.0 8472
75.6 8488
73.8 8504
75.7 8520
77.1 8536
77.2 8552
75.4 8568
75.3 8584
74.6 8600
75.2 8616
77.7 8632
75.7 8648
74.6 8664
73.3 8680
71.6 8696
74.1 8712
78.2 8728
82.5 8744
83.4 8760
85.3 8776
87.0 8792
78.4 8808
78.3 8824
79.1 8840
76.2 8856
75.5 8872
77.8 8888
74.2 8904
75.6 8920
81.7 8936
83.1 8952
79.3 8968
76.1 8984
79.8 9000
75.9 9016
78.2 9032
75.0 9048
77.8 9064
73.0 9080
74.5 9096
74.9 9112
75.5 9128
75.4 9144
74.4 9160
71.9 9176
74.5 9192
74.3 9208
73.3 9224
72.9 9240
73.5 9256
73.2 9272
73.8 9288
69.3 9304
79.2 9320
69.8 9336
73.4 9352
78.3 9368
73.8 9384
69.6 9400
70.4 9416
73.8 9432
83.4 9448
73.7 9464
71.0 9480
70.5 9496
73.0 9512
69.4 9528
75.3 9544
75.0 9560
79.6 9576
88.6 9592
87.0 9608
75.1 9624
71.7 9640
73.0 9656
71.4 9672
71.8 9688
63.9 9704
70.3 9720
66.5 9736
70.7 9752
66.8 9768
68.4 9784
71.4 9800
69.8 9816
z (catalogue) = 1.80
